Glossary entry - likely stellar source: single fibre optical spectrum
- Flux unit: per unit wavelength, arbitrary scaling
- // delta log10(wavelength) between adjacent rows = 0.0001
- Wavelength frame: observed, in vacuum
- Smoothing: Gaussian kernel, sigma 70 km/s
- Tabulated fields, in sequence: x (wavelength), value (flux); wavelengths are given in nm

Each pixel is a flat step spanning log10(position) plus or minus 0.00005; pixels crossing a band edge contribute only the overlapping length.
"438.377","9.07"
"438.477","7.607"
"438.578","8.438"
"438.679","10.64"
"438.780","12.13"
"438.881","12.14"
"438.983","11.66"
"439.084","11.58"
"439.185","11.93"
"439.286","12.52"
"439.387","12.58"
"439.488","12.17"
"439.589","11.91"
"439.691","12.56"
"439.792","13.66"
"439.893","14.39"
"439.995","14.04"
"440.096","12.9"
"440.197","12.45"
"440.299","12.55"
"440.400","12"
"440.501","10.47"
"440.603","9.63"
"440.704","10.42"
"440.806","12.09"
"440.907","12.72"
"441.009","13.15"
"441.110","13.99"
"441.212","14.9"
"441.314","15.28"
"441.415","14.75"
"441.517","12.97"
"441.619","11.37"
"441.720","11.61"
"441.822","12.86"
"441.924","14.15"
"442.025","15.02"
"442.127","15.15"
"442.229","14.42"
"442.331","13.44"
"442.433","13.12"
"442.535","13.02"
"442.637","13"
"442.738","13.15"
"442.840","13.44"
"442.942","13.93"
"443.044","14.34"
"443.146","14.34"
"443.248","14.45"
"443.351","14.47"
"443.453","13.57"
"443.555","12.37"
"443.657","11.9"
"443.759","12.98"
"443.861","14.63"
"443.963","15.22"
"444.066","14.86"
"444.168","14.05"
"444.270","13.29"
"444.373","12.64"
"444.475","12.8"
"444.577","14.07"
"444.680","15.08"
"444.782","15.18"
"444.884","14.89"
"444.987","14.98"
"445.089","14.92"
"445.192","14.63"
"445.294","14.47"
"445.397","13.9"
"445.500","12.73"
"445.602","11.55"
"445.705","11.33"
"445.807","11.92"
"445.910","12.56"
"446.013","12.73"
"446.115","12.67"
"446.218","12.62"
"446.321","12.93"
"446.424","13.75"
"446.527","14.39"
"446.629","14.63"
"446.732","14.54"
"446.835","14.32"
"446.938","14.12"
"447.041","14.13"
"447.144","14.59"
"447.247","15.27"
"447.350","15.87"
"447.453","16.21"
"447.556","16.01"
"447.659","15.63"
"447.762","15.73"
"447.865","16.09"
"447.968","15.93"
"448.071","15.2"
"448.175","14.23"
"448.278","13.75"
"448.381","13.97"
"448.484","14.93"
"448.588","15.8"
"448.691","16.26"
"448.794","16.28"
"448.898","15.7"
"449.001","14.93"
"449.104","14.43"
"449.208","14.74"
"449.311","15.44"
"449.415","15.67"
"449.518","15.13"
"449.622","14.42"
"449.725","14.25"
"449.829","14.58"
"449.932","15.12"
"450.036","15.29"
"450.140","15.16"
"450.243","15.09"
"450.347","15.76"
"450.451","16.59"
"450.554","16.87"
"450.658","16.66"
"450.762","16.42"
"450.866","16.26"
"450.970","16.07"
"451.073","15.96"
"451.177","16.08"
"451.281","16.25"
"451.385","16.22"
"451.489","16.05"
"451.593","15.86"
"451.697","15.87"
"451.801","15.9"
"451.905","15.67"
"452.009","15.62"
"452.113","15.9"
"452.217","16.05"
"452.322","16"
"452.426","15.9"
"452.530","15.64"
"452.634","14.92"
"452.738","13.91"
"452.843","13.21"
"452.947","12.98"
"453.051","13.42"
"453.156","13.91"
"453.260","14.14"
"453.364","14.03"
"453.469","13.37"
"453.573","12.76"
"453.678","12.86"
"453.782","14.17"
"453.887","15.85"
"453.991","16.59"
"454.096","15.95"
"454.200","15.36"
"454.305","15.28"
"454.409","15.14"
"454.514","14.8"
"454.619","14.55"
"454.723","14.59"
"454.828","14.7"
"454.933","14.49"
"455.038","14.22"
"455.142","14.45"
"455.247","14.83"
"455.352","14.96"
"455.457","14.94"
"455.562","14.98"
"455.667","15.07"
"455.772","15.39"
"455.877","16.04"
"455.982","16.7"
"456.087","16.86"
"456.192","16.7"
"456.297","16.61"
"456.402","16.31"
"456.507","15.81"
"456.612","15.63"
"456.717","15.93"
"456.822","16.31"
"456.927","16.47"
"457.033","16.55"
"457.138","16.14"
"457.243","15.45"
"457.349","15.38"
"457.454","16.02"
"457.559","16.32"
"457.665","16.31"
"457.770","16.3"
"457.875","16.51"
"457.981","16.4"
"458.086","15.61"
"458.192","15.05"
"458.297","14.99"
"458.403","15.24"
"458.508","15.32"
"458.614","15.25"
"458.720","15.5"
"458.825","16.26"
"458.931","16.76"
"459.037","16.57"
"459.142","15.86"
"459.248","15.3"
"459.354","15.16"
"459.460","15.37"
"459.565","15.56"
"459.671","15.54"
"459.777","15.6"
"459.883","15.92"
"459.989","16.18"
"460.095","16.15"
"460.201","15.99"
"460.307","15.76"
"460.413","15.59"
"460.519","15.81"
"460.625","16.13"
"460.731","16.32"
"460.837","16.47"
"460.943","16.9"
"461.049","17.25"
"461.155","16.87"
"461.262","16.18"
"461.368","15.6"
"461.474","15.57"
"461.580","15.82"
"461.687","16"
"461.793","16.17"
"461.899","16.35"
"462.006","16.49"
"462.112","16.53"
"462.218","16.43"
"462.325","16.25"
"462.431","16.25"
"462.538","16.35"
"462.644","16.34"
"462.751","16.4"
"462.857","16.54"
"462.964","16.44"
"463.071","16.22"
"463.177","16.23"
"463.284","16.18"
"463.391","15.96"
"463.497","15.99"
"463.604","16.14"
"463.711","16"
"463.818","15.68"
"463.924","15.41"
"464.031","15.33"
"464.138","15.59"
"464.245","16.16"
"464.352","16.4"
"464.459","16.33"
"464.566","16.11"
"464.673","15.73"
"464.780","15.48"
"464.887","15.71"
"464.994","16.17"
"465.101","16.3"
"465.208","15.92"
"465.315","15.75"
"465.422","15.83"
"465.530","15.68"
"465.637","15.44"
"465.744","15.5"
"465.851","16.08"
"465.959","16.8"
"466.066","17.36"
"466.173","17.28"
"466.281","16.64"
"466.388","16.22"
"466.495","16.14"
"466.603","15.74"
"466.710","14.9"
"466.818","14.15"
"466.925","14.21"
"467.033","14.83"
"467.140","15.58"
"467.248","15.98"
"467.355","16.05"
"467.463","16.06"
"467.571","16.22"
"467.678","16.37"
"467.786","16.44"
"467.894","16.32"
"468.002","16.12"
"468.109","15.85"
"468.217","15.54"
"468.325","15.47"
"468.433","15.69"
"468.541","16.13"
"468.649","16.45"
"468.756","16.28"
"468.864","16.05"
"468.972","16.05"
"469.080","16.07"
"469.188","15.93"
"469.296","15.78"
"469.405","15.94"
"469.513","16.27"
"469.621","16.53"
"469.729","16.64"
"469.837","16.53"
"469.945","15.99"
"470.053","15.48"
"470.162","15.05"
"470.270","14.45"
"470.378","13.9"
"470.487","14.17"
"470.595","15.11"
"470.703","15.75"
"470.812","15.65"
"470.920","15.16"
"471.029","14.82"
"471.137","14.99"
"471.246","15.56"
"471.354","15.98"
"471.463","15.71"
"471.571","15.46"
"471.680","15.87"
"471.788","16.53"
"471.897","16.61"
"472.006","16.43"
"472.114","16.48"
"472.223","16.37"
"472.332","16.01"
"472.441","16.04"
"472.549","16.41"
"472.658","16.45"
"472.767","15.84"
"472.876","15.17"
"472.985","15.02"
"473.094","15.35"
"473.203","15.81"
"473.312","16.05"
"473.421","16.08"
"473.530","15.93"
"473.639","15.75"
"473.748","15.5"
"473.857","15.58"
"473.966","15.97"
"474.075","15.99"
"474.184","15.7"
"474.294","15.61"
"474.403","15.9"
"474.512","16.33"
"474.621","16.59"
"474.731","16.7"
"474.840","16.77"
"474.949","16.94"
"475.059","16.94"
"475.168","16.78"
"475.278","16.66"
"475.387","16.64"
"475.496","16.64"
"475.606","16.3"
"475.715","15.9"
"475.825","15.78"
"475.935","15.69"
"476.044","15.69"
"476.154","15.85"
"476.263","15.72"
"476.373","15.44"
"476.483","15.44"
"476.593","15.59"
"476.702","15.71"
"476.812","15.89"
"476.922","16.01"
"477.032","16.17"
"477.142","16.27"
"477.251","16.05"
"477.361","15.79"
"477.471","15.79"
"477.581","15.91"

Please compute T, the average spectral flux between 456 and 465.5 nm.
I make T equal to 16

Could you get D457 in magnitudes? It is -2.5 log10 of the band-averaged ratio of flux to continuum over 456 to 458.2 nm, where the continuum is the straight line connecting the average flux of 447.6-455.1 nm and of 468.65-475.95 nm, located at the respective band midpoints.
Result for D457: -0.05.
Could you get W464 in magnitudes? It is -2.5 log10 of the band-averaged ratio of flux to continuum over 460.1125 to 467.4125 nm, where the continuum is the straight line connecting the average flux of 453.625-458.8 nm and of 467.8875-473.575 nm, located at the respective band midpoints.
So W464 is -0.02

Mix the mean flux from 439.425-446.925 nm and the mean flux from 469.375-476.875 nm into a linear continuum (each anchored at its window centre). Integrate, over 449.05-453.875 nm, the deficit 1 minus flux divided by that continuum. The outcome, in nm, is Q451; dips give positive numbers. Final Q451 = -0.37 nm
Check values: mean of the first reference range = 13.4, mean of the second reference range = 15.9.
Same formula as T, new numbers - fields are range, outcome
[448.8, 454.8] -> 15.2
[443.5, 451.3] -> 14.6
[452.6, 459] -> 15.3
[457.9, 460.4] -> 15.7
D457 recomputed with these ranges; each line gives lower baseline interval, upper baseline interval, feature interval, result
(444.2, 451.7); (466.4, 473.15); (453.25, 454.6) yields 0.03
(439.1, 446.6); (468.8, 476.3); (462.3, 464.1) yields -0.07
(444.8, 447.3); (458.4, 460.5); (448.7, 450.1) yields -0.07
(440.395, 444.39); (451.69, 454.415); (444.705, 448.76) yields -0.03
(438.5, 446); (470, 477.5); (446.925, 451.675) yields -0.13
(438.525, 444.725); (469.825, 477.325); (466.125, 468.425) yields -0.03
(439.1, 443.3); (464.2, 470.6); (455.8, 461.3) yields -0.08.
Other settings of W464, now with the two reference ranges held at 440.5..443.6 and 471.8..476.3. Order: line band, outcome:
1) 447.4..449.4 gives -0.109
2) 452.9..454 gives 0.031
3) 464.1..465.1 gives -0.049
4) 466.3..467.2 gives 0.013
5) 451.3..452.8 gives -0.108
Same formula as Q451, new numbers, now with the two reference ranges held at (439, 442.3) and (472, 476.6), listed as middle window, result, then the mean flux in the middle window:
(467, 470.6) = -0.069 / 15.8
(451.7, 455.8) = -0.199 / 14.8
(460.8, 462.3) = -0.150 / 16.3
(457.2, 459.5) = -0.195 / 15.8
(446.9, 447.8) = -0.119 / 15.3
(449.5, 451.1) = -0.212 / 15.6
